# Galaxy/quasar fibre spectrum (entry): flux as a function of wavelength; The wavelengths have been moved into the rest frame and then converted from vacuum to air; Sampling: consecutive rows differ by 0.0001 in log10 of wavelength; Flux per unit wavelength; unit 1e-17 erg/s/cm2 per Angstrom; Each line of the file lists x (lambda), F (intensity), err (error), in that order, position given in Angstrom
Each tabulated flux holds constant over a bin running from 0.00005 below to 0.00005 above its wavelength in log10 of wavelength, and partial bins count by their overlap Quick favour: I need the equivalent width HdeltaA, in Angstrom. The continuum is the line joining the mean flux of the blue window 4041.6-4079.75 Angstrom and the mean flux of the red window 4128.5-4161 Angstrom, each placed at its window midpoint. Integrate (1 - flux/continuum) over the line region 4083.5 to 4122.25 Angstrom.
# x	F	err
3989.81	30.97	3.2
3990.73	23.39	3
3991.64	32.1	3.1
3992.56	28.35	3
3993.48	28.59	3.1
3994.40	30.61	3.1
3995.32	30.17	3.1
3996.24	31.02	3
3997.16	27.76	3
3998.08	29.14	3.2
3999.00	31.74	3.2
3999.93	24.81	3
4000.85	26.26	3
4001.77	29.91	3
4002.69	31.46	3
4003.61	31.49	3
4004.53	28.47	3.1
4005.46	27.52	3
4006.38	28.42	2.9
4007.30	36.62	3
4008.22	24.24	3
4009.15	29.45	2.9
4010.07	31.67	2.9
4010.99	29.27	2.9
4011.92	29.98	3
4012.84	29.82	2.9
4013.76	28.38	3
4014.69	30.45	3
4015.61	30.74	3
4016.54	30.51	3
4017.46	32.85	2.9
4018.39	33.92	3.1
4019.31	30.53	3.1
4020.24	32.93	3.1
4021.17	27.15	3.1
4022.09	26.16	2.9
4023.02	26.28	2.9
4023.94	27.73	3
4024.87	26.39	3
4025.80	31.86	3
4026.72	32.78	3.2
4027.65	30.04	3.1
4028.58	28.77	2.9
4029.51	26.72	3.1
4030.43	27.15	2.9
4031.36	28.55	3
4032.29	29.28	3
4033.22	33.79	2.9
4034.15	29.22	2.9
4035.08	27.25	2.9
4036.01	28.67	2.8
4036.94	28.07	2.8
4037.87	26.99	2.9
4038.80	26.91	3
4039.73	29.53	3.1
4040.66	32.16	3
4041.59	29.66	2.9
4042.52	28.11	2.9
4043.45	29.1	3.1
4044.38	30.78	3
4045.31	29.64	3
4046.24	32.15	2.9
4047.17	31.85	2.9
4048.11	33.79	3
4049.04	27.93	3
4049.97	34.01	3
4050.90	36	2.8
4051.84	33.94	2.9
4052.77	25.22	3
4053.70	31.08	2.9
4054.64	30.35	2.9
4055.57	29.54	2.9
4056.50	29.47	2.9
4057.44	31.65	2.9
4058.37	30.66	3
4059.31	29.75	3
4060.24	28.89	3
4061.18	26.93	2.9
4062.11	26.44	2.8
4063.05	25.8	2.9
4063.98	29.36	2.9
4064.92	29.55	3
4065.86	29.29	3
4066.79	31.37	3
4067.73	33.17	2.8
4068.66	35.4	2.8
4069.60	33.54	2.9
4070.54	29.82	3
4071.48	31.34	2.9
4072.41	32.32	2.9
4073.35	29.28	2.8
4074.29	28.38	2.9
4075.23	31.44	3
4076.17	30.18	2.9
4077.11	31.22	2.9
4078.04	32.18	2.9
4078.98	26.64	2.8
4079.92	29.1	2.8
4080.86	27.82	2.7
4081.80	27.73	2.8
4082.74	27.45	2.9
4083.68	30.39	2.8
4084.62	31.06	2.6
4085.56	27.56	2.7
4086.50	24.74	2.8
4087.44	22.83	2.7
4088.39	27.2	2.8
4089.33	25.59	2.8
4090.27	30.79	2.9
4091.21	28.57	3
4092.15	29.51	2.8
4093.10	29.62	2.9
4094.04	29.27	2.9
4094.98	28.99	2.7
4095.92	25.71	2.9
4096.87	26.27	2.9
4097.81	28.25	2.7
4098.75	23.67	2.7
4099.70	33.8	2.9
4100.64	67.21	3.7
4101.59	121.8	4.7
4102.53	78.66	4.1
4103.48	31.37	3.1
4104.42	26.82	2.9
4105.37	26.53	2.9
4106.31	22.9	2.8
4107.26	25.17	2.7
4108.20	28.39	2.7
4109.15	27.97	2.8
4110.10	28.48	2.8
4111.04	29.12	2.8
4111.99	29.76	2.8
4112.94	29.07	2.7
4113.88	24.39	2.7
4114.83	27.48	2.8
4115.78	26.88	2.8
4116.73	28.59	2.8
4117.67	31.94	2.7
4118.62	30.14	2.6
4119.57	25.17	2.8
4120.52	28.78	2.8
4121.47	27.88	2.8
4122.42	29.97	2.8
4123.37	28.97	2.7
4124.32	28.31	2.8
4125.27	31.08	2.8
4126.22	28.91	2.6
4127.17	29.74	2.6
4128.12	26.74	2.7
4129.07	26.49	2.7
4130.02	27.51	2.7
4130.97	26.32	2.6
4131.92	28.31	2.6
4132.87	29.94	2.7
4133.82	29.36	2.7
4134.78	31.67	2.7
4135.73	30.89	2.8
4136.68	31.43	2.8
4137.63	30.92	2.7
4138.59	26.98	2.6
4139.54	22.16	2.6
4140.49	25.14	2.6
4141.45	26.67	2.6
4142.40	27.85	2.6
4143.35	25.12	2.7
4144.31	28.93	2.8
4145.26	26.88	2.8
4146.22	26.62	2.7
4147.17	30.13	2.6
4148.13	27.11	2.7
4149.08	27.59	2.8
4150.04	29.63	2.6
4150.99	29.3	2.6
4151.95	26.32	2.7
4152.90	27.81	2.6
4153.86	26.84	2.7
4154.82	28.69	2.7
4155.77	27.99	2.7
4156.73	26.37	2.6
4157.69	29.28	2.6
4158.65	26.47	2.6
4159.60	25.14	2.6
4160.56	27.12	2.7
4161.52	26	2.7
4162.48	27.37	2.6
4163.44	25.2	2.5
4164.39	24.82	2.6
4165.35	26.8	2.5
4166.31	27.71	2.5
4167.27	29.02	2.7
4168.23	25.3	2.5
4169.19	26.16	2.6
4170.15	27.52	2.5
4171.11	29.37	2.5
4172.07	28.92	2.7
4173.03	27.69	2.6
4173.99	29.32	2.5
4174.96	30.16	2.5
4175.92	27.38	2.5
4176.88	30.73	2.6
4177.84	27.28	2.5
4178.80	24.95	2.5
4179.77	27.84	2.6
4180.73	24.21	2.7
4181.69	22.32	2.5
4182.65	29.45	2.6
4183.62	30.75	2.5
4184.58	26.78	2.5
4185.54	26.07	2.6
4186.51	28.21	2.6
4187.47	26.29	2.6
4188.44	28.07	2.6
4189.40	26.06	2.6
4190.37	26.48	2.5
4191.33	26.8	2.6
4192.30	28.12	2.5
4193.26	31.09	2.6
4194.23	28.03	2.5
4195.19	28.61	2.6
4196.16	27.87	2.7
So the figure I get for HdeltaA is -4.38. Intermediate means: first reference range 30.4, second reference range 27.8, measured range 32.4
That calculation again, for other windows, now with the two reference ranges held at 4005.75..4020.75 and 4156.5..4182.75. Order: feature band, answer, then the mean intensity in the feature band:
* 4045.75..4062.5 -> -0.5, 30.6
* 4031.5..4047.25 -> 0.2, 29.5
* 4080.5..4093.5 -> 0.5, 27.9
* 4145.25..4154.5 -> -0.1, 27.9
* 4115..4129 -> -0.3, 28.7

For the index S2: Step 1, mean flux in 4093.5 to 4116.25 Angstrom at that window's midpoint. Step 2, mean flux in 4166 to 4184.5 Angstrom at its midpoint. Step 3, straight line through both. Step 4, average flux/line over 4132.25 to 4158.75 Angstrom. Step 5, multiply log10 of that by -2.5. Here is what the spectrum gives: 0.106 mag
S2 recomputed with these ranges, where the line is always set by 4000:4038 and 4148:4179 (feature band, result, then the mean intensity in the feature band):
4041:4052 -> -0.08 mag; 31.4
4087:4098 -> 0.03 mag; 27.7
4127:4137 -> -0.04 mag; 28.9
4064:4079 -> -0.08 mag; 31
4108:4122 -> 0.00 mag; 28.3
